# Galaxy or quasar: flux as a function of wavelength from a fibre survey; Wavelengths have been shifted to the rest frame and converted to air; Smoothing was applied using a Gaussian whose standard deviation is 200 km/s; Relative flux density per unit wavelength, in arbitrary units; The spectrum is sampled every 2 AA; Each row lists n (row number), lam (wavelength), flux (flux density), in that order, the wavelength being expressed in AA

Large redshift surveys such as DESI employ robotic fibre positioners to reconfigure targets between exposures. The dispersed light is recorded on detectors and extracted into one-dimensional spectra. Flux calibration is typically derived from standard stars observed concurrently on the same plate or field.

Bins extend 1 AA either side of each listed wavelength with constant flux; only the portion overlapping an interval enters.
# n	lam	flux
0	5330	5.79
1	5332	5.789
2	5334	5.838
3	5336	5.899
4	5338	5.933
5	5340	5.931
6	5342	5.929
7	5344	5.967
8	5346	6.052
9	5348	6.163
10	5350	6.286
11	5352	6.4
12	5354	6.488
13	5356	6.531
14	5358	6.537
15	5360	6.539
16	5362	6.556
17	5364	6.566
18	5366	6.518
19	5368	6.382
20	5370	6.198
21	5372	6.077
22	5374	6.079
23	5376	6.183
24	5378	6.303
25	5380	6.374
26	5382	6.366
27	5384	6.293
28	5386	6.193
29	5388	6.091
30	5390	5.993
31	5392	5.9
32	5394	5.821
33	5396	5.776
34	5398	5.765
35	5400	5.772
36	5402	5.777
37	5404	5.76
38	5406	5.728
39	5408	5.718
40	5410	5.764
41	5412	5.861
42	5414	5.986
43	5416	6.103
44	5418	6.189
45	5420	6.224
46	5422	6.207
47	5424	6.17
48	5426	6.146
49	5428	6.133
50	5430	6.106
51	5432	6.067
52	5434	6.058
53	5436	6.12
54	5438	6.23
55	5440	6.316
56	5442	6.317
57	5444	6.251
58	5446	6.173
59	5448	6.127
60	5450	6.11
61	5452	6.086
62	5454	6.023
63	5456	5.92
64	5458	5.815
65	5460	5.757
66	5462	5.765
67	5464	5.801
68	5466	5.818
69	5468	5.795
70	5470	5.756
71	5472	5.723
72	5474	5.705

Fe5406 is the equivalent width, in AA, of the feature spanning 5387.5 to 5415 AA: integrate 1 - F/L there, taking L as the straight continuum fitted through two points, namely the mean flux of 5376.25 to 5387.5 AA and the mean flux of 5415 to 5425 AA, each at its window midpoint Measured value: 1.77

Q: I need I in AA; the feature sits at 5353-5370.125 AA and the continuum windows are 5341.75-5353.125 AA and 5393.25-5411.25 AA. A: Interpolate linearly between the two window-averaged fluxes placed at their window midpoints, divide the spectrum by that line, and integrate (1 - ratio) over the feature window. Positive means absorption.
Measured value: -1.3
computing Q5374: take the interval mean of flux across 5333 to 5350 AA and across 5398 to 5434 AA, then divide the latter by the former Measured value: 1.00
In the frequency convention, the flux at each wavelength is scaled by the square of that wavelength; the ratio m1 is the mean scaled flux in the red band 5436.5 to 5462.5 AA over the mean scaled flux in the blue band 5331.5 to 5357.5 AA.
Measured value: 1.0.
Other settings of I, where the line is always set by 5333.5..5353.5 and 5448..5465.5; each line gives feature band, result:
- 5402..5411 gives 0.4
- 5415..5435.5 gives -0.6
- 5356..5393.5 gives -1.7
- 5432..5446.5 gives -0.6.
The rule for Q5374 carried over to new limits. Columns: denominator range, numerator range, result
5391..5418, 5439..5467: 1.03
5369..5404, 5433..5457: 1.02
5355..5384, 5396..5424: 0.93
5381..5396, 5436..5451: 1.02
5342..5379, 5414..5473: 0.96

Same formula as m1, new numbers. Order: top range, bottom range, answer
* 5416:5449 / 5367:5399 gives 1.03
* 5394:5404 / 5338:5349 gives 0.98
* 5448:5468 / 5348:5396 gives 0.97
